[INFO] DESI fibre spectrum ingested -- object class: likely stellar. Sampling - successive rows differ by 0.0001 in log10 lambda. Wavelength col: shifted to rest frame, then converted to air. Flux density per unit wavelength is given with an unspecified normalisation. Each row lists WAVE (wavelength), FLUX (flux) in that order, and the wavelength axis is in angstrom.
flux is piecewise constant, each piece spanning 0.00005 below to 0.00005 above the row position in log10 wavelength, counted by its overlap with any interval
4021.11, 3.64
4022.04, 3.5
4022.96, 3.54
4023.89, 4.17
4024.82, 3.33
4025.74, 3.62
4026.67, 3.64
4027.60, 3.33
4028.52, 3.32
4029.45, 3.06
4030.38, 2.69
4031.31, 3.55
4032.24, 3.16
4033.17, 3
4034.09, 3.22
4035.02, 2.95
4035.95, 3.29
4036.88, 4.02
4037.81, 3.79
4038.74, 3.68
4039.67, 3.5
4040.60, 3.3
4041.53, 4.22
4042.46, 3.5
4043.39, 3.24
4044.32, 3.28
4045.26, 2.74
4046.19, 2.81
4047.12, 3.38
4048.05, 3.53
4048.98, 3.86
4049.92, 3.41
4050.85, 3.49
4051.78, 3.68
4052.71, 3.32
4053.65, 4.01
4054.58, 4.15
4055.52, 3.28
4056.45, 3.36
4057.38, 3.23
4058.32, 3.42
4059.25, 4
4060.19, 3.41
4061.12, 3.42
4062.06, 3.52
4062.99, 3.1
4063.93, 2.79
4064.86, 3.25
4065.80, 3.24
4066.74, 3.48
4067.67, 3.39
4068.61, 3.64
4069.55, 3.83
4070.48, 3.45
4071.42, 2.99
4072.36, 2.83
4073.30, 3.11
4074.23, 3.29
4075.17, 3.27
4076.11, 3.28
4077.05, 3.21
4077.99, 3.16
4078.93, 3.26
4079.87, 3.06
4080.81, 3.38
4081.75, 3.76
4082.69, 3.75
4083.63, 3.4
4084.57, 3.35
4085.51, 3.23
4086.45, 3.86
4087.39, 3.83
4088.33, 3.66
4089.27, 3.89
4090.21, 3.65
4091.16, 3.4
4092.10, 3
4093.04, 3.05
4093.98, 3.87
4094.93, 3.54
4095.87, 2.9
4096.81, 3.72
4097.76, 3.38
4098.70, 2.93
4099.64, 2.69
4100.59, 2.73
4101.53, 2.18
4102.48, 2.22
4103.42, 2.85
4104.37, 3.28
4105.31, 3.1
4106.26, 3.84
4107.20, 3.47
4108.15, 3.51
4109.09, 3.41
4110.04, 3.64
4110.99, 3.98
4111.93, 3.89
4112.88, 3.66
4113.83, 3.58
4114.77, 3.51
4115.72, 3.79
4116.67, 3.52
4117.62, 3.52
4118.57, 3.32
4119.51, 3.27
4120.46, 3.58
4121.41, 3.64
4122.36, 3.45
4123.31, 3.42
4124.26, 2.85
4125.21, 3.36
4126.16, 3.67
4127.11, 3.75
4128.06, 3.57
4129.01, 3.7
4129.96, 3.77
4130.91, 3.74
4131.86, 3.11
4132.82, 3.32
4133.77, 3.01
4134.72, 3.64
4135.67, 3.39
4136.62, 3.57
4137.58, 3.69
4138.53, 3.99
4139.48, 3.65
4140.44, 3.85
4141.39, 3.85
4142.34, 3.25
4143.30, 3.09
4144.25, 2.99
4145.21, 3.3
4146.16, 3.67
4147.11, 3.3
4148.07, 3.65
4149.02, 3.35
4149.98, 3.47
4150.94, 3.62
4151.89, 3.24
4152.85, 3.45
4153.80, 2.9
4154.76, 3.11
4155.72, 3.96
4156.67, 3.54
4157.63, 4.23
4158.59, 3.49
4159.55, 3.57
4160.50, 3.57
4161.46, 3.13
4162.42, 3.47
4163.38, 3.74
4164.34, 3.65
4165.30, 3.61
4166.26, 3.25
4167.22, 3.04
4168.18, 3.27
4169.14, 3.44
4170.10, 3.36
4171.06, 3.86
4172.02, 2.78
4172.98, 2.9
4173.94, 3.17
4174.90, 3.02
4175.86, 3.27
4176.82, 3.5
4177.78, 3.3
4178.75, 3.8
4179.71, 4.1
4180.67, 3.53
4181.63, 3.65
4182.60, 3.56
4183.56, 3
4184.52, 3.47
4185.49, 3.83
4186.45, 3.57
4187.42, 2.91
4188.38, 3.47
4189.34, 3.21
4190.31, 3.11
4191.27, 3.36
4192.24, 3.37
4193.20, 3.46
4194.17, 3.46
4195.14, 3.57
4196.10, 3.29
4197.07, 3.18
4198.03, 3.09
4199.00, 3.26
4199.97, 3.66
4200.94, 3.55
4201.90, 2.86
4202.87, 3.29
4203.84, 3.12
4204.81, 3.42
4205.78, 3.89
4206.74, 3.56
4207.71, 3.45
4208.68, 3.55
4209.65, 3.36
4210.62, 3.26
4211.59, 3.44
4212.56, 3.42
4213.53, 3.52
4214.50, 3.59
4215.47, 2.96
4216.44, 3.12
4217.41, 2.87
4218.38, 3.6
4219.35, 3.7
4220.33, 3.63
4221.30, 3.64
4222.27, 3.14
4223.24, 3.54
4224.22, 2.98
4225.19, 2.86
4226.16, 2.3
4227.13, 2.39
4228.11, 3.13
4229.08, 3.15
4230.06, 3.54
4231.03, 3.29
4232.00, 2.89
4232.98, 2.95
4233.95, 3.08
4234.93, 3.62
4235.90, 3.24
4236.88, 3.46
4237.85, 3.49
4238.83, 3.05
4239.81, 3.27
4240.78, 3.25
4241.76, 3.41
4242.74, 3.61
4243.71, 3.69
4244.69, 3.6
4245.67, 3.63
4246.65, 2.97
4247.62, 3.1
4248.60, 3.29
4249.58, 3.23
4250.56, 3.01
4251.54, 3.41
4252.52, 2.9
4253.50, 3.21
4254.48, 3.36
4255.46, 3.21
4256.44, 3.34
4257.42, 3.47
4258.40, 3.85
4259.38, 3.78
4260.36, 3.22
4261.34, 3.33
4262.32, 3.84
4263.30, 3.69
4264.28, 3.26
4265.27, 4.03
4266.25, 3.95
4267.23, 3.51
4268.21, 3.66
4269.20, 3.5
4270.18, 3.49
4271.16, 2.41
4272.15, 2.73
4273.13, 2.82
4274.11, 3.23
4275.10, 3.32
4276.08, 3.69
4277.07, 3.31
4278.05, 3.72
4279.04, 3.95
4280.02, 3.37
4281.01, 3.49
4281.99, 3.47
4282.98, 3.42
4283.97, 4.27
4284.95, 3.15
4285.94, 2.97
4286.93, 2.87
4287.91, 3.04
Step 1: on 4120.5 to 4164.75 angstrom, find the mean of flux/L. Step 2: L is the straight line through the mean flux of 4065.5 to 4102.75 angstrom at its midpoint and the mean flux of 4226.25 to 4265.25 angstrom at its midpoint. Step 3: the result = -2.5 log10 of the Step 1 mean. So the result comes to -0.06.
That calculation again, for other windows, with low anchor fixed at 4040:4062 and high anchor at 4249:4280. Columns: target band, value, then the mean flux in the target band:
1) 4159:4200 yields 0.01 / 3.39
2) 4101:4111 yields 0.09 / 3.19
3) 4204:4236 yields 0.05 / 3.27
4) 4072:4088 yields 0.03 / 3.36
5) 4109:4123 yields -0.04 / 3.59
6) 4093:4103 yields 0.15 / 3.02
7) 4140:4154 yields 0.01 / 3.41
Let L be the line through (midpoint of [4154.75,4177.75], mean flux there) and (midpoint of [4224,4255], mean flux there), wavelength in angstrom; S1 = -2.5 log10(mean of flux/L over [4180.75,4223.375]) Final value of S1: -0.02 mag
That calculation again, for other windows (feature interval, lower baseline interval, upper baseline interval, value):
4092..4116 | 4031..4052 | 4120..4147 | 0.05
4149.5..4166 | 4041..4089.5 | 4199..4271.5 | -0.04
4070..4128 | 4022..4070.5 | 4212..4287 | 0.01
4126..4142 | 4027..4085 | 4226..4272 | -0.08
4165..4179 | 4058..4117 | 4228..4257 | 0.01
